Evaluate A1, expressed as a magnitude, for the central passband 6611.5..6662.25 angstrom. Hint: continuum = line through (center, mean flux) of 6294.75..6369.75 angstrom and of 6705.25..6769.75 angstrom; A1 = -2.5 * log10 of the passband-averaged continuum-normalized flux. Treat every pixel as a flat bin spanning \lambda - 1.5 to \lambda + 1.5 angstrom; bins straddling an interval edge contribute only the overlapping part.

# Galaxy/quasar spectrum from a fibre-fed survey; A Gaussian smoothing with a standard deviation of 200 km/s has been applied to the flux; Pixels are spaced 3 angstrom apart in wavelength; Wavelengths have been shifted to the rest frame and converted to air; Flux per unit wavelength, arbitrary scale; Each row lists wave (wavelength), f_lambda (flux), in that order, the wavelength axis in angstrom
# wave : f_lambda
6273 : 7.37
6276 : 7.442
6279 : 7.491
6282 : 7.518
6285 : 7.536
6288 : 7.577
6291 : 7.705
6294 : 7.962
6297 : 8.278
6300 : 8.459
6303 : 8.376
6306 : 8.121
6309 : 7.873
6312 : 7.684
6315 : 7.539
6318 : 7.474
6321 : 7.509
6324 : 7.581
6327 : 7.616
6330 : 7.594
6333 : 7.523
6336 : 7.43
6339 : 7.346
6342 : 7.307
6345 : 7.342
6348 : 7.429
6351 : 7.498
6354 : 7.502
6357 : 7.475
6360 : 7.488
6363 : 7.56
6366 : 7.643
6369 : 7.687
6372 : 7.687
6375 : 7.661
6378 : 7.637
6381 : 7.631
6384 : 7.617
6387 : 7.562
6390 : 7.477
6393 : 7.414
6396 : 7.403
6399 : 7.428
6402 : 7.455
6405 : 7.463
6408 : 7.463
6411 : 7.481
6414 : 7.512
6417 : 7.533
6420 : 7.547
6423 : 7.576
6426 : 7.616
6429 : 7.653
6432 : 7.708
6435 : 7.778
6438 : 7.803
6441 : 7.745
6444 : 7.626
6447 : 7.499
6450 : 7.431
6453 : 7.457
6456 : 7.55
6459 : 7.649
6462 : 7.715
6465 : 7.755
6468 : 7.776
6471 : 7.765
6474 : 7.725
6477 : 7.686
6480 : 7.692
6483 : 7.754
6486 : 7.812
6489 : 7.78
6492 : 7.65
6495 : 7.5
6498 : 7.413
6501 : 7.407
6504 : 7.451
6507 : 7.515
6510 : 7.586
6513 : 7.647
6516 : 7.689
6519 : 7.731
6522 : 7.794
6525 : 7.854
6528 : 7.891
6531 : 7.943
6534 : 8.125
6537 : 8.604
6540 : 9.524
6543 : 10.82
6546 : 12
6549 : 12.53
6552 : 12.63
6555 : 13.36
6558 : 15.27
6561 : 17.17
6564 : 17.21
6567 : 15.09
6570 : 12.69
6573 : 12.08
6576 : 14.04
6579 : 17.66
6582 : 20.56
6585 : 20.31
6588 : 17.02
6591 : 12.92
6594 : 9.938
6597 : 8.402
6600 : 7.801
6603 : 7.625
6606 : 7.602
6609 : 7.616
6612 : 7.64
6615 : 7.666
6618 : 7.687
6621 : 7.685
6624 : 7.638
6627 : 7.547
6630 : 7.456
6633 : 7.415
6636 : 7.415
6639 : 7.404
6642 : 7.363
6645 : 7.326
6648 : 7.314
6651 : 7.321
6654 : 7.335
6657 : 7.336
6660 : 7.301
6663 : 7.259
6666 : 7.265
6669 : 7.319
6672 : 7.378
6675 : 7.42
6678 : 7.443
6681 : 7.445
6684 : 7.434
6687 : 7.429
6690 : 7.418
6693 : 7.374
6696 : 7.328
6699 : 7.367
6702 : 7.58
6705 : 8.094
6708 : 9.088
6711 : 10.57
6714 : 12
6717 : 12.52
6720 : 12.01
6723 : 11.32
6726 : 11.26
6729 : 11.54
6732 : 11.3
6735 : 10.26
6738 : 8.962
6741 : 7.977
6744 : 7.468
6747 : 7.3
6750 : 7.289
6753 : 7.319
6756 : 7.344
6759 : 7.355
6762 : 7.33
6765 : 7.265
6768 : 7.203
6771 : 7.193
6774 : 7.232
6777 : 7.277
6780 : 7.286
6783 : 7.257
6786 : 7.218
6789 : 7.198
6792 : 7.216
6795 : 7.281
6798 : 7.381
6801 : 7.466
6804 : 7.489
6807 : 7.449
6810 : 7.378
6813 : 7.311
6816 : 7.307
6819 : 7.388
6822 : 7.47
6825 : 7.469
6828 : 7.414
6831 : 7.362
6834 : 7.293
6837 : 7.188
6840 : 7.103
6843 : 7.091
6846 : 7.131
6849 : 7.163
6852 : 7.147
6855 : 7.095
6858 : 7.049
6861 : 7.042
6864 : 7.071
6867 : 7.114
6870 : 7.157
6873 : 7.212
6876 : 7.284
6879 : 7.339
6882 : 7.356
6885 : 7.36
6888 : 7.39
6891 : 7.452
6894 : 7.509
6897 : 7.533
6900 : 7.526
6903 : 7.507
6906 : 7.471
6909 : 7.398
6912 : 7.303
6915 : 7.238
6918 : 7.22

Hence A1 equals 0.186 mag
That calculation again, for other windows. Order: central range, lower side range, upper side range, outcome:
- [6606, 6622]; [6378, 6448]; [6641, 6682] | -0.04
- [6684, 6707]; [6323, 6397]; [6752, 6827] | -0.03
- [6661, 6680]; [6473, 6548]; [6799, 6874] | 0.05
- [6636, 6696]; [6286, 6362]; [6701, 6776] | 0.19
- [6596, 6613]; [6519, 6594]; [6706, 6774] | 0.46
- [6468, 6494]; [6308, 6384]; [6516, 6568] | 0.28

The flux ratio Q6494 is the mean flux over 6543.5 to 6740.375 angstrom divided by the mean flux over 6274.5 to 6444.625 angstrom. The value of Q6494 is 1.3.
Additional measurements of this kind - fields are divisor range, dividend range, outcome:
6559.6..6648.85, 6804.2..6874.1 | 0.67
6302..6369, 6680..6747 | 1.22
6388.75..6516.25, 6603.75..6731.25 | 1.08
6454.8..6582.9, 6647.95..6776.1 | 0.84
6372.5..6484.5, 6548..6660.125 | 1.41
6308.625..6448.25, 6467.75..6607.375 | 1.38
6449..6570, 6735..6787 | 0.81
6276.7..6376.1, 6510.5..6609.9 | 1.52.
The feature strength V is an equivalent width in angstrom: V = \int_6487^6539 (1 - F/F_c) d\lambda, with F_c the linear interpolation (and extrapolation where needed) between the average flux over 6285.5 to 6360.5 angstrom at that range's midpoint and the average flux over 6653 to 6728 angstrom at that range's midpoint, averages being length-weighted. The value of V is 2.3 angstrom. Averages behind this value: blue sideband 7.67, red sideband 8.52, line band 7.76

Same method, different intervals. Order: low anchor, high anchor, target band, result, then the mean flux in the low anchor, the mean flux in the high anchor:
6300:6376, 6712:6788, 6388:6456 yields 2.56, 7.61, 8.74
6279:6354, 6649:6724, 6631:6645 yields 1.41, 7.67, 8.31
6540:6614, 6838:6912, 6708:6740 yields -2.99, 12.8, 7.27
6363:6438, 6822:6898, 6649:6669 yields 0.24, 7.57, 7.26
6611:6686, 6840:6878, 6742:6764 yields -0.22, 7.43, 7.13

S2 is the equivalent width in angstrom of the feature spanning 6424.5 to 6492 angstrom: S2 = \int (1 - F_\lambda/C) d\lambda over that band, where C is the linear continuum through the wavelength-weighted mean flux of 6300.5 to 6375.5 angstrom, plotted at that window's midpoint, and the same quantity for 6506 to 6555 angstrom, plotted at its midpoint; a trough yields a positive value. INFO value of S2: 7.0 angstrom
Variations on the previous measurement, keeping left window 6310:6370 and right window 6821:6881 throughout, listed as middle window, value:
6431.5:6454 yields -0.5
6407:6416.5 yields 0.0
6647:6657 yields 0.0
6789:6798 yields 0.0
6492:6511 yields -0.2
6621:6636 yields -0.4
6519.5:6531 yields -0.7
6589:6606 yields -4.7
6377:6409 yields -0.1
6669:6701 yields -0.4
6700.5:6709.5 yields -1.2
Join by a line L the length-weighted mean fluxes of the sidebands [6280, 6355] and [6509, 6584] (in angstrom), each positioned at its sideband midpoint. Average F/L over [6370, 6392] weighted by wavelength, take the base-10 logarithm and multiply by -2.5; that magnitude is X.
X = 0.16 mag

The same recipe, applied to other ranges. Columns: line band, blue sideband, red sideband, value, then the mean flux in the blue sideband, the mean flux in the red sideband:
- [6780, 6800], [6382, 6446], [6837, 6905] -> 0.01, 7.56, 7.26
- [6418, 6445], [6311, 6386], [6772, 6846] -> -0.02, 7.54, 7.31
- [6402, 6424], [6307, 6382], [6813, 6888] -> 0.00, 7.55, 7.24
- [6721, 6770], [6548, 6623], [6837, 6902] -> 0.10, 12.4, 7.24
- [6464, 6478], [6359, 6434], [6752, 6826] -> -0.03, 7.56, 7.32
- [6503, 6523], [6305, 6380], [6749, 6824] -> -0.02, 7.56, 7.32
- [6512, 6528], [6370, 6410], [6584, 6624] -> 0.15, 7.53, 9.78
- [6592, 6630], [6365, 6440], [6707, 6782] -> 0.06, 7.58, 8.93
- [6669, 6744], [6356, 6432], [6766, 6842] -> -0.22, 7.55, 7.31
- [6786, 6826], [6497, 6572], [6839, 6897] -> 0.06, 10.3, 7.22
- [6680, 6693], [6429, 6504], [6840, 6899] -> 0.00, 7.65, 7.24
